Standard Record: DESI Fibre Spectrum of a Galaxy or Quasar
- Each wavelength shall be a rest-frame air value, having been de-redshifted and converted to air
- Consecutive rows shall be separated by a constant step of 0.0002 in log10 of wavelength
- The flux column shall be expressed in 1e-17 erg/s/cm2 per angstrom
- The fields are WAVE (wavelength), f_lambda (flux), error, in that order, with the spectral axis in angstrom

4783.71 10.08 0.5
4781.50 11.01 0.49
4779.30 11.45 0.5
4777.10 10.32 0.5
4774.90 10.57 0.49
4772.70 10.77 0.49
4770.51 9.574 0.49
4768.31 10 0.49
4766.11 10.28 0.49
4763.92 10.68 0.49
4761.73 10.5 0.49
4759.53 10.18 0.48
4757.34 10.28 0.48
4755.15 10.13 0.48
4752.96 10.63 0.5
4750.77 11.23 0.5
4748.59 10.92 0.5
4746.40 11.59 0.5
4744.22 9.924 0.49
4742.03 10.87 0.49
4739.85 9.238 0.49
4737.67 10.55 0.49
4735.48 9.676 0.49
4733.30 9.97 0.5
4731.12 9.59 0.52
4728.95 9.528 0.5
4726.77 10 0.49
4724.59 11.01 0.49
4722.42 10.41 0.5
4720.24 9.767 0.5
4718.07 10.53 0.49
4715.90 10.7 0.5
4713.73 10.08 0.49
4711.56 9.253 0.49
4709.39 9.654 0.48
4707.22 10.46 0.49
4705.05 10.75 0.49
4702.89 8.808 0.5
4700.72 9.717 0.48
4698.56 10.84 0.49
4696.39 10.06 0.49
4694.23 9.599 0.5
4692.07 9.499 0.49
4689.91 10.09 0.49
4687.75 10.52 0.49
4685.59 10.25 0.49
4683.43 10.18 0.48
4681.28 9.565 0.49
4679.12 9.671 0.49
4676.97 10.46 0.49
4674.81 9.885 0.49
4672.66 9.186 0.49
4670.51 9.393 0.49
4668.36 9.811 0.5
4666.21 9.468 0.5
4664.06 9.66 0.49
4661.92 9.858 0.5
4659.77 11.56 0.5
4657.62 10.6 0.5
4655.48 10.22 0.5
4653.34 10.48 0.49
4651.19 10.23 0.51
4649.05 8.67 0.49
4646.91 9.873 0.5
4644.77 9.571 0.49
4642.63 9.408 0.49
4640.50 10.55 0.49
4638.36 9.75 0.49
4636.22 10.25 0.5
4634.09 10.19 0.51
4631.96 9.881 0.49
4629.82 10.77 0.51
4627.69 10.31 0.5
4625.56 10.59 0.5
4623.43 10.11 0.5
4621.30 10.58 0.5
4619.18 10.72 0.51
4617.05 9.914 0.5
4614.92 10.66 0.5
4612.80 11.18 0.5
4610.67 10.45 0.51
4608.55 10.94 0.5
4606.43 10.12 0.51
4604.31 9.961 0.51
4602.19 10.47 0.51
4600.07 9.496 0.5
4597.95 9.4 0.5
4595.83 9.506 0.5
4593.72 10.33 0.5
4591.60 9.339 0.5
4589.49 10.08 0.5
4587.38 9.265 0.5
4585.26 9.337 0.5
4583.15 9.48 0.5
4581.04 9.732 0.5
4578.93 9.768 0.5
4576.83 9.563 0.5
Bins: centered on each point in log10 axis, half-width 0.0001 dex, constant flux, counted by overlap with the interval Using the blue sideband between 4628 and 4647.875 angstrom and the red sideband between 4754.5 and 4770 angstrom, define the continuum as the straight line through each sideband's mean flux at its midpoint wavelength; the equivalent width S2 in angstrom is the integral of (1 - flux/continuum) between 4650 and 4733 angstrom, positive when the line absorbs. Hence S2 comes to 0.8 angstrom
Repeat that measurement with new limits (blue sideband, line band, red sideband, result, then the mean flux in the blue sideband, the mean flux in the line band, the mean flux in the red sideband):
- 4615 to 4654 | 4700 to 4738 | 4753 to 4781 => 1.06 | 10.1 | 10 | 10.4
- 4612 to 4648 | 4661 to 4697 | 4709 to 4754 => 1.48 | 10.2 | 9.83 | 10.3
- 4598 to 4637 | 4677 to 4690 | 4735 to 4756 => 0.44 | 10.3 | 10.1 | 10.5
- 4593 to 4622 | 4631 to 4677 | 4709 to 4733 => 1.08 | 10.3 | 9.94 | 10.1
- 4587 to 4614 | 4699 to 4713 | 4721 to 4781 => 0.61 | 10.1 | 9.83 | 10.4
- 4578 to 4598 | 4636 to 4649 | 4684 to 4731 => 0.06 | 9.63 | 9.78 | 10.1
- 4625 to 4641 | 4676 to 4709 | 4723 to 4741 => 0.20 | 10.3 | 10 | 9.96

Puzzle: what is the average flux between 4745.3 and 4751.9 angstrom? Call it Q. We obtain 11.3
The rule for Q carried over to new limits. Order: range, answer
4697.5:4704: 9.8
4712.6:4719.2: 10.4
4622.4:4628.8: 10.3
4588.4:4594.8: 9.92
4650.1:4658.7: 10.4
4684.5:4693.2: 10.1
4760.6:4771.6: 10.2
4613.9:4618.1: 10.3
